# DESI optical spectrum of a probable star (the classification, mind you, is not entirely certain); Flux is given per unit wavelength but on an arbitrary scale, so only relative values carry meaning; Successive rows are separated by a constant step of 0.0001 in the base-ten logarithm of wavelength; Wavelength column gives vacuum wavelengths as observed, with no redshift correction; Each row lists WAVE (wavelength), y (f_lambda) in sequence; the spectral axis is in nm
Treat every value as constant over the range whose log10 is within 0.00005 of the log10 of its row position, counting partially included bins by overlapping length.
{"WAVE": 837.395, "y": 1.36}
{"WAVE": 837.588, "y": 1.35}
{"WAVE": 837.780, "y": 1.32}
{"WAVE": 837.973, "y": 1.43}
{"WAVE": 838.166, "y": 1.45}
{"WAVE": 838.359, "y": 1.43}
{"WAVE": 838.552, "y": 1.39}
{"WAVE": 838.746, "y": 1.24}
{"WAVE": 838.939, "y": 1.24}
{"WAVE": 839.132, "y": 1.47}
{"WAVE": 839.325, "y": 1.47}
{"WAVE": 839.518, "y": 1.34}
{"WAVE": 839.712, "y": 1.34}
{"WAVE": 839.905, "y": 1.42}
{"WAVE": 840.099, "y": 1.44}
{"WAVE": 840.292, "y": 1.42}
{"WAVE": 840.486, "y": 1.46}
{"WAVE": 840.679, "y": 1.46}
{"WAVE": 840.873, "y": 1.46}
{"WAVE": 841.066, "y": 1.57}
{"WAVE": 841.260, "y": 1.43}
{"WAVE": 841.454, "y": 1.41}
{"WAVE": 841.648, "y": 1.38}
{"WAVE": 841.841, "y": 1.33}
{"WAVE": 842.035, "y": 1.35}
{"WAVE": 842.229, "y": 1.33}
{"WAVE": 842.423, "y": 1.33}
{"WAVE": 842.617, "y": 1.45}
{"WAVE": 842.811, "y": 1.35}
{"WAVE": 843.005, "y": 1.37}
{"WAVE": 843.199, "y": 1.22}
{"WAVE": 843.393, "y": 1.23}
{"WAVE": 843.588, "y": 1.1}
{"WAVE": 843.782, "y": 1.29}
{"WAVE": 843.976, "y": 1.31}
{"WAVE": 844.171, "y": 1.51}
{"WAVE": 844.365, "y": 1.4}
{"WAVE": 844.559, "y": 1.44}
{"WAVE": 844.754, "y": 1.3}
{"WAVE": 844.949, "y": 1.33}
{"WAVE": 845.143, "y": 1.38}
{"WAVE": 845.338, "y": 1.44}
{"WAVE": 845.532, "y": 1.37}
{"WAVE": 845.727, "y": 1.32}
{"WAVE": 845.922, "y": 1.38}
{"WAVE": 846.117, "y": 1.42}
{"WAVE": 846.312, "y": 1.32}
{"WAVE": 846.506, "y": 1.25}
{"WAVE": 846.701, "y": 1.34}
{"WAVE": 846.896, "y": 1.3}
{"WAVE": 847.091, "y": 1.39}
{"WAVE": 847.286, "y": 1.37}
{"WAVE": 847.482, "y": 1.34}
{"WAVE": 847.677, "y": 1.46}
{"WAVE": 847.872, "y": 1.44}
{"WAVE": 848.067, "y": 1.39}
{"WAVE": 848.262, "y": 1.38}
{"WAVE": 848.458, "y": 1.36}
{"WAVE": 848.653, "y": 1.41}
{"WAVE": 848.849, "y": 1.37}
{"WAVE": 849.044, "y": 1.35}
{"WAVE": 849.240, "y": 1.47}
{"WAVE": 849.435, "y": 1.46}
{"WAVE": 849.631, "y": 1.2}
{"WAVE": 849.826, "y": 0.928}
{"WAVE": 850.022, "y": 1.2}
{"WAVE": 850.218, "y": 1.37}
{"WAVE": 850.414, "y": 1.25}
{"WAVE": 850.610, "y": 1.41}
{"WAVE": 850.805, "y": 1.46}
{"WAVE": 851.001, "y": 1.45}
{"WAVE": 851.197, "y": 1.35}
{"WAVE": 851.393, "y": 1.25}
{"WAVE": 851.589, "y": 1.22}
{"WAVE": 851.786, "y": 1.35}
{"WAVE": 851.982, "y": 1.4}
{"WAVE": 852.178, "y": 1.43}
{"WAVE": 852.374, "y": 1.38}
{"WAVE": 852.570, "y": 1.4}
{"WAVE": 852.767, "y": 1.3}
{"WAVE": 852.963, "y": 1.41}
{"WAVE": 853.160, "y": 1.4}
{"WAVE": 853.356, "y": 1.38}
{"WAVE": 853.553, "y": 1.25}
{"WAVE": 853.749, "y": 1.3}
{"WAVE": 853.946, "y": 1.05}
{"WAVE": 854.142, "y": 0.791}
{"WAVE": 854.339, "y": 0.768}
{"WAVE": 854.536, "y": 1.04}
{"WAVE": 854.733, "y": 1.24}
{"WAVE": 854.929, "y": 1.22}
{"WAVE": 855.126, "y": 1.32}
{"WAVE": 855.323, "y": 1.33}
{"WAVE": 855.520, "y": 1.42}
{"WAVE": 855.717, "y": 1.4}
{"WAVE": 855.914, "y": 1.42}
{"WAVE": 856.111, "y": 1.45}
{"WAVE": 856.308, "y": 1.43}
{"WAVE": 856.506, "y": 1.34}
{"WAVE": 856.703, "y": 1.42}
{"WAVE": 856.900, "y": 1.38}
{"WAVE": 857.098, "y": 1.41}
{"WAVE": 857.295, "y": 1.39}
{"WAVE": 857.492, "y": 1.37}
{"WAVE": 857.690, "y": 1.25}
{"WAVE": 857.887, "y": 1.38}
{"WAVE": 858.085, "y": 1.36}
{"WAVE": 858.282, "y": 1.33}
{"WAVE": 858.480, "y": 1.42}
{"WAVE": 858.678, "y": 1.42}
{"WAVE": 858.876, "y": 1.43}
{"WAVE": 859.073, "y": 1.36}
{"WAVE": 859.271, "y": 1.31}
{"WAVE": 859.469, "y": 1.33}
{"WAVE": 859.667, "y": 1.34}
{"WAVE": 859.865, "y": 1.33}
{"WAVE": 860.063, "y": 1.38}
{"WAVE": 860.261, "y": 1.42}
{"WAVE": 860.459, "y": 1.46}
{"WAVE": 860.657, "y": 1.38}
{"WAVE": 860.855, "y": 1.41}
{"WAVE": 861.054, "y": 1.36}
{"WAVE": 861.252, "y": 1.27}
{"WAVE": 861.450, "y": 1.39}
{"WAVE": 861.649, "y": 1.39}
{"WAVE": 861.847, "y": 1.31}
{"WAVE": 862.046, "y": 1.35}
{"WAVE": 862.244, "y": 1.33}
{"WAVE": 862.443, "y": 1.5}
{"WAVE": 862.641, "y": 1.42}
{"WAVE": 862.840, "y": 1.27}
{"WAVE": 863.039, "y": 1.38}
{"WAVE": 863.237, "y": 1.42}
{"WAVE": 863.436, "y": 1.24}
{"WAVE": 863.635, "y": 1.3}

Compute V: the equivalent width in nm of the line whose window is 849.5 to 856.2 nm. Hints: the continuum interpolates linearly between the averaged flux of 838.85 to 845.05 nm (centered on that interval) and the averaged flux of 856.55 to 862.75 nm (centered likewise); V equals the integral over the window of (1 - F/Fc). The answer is 0.45 nm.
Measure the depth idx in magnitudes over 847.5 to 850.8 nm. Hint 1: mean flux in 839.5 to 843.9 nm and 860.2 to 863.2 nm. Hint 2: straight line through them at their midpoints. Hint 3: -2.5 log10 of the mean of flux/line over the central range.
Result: 0.022 mag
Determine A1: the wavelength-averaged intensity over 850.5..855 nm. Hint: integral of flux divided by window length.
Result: 1.27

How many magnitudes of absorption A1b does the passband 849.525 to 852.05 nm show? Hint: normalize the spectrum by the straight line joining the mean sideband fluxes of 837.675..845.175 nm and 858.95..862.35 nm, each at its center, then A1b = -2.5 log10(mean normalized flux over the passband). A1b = 0.06 mag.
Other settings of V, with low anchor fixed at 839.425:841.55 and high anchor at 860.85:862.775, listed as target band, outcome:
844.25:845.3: 0.03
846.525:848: 0.04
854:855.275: 0.29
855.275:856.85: -0.02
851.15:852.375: 0.05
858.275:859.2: -0.01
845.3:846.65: 0.06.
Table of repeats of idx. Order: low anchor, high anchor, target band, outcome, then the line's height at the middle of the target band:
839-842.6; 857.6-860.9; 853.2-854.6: 0.25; 1.38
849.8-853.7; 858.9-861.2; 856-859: -0.02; 1.36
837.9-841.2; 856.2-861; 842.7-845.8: 0.05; 1.4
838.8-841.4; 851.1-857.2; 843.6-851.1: 0.00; 1.36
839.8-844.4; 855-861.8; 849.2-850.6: 0.09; 1.38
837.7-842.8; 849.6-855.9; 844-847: -0.02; 1.35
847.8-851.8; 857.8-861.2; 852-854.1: 0.02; 1.35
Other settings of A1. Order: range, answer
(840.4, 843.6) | 1.37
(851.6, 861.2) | 1.33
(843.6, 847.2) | 1.35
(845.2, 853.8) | 1.35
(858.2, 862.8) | 1.37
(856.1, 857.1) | 1.4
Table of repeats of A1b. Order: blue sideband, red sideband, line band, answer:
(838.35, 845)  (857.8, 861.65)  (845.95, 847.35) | 0.02 mag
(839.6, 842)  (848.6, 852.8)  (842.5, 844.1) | 0.09 mag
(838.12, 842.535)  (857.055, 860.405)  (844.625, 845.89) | 0.02 mag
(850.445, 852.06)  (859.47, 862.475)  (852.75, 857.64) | 0.06 mag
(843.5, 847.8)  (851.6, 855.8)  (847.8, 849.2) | -0.05 mag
